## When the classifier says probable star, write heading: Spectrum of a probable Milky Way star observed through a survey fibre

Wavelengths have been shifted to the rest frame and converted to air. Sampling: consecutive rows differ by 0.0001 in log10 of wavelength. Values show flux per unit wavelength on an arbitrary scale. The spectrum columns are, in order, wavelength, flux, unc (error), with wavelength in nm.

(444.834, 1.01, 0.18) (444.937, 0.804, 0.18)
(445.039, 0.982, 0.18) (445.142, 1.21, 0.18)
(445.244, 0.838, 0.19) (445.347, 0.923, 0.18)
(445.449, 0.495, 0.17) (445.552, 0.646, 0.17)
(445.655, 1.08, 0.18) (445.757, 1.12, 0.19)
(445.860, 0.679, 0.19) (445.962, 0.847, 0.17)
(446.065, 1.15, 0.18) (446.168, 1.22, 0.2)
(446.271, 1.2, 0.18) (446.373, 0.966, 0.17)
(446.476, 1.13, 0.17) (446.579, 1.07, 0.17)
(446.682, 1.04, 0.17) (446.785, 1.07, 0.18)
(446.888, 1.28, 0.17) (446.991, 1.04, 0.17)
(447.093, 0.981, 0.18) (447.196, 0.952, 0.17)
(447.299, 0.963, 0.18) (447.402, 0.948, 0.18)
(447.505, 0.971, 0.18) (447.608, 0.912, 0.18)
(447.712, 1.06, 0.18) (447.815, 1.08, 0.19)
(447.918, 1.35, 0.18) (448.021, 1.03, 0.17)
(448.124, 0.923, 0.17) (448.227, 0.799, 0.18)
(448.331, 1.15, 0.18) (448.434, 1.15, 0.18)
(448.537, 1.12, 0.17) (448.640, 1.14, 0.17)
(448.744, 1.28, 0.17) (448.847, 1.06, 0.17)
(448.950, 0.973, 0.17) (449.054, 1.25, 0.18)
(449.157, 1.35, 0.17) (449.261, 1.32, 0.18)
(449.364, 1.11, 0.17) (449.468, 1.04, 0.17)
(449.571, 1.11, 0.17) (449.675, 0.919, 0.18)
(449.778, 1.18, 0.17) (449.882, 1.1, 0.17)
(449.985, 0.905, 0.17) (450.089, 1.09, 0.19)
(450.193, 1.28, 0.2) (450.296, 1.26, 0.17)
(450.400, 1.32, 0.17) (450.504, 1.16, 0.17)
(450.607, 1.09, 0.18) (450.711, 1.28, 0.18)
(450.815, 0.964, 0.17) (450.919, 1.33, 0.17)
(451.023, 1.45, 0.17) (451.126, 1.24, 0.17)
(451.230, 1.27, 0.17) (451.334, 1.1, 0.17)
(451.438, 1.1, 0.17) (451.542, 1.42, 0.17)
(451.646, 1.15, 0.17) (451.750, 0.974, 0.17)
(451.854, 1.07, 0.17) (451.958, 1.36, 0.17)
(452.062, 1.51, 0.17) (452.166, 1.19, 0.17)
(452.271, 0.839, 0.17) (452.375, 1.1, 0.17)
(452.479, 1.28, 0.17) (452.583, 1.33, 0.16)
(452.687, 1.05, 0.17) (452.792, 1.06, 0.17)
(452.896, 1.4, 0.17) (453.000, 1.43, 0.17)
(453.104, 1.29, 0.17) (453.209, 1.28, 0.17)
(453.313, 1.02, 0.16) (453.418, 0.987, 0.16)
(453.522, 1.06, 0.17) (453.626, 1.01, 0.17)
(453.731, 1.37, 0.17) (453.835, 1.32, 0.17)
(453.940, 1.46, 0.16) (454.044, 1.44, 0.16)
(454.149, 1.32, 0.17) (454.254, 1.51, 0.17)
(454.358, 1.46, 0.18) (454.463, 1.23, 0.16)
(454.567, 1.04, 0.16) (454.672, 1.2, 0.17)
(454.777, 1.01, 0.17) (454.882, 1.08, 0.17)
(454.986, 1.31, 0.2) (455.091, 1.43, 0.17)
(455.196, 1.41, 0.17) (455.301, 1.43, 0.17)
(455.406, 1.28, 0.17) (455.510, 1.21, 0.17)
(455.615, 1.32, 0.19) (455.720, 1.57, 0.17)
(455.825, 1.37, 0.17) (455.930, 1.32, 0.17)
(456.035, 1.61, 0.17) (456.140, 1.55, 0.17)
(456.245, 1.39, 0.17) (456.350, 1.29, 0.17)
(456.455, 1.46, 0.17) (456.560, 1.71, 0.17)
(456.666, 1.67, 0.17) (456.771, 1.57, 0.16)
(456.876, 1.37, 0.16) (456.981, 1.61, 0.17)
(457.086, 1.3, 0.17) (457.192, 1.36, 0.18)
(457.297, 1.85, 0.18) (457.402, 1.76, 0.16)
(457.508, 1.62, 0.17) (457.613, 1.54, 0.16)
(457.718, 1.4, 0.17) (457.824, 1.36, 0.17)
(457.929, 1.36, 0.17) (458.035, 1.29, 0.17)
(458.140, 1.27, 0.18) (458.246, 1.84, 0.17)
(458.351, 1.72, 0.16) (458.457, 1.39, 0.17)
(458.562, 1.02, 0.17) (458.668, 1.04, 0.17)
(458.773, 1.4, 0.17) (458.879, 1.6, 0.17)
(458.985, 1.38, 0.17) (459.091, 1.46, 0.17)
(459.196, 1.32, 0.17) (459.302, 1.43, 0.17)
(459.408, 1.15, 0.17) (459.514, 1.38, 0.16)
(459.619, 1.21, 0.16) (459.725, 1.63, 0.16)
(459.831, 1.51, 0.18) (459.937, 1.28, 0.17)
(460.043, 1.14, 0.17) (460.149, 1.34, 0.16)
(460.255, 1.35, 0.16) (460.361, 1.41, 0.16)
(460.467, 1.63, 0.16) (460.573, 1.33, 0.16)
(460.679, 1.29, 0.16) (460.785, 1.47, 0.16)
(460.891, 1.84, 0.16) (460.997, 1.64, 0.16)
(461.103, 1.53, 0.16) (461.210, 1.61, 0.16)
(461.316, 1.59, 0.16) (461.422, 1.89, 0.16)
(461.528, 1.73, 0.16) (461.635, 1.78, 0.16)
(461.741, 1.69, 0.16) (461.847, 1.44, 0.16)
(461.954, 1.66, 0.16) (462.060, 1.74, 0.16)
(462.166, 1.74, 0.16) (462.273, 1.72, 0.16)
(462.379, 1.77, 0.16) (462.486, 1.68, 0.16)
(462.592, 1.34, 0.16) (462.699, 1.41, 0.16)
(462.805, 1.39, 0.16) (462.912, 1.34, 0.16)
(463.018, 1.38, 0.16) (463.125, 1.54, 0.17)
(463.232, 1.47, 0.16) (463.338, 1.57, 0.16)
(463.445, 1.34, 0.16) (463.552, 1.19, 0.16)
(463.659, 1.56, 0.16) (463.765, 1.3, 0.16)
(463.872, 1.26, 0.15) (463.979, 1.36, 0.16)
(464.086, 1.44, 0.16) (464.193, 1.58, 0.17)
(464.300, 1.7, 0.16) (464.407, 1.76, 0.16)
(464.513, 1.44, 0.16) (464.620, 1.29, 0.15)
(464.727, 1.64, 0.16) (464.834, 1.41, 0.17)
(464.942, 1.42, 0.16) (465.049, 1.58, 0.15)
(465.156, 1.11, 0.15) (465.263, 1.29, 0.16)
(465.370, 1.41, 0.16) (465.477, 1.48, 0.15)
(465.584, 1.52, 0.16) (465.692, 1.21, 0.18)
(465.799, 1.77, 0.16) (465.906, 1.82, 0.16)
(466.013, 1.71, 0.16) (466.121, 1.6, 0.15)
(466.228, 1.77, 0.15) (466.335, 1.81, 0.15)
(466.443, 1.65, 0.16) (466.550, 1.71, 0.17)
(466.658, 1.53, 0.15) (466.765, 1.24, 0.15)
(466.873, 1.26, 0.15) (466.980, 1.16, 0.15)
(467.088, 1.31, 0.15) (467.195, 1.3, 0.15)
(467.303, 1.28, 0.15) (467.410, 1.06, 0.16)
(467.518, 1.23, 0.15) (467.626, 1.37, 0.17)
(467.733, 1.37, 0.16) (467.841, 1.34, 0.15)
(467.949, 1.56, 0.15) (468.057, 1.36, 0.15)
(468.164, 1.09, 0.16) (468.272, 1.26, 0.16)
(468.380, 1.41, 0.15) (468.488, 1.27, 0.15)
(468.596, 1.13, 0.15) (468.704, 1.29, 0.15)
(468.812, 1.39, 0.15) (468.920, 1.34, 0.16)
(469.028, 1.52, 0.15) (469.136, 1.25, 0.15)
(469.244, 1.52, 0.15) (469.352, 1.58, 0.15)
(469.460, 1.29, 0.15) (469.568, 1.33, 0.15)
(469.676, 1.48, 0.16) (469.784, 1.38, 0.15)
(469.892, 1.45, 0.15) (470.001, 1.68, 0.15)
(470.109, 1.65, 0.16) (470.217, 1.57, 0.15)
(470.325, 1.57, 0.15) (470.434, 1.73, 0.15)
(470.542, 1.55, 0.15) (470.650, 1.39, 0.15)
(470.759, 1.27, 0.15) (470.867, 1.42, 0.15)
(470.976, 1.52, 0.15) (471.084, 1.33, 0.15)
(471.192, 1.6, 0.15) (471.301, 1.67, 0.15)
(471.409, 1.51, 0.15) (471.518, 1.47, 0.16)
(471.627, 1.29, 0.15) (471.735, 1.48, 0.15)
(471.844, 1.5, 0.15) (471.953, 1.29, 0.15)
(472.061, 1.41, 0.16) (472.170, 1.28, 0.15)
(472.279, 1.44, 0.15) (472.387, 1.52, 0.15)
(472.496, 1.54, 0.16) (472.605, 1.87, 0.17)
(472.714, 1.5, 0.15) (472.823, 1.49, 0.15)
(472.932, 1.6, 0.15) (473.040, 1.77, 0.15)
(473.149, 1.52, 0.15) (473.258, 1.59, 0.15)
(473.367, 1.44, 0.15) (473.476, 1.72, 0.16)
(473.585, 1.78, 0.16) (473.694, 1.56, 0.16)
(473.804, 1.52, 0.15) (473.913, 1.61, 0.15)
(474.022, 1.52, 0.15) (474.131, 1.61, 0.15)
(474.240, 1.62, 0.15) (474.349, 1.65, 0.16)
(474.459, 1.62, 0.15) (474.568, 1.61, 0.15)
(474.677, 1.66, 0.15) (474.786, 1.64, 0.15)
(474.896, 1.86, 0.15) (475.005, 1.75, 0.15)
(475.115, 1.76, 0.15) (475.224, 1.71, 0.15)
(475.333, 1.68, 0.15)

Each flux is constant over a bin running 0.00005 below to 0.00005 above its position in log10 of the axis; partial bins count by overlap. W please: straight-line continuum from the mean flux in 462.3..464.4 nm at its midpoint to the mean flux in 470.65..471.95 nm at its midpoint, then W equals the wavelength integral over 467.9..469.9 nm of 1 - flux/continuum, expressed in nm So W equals 0.13 nm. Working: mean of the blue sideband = 1.46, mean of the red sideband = 1.45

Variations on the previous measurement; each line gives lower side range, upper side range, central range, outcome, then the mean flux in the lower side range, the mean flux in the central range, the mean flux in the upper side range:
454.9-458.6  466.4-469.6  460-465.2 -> -0.41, 1.45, 1.51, 1.35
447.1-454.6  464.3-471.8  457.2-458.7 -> -0.22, 1.17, 1.46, 1.44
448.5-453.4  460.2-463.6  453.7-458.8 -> -0.18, 1.18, 1.41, 1.55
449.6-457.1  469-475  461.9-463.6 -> -0.14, 1.27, 1.52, 1.53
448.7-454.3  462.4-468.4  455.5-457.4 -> -0.30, 1.2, 1.49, 1.44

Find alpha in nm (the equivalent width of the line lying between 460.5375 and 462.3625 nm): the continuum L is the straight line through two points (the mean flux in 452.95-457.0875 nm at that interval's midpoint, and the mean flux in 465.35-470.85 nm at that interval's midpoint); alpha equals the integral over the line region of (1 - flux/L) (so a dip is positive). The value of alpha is -0.32 nm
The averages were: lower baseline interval 1.34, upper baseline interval 1.44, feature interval 1.63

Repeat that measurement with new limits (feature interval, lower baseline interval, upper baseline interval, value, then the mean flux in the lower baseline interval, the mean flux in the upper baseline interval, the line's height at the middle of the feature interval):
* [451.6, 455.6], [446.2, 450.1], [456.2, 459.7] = 0.14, 1.08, 1.44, 1.28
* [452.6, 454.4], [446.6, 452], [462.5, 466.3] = -0.06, 1.12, 1.47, 1.22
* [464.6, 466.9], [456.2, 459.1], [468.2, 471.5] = -0.10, 1.47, 1.44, 1.45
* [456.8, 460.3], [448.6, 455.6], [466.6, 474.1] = -0.34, 1.21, 1.44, 1.29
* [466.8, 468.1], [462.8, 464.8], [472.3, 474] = 0.18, 1.45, 1.6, 1.51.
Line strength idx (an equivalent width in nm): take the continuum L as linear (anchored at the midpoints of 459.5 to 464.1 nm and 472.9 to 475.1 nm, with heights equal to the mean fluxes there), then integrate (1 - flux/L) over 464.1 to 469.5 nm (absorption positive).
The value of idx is 0.44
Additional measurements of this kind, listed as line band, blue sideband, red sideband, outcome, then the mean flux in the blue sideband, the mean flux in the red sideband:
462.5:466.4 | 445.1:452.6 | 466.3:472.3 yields -0.415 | 1.1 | 1.41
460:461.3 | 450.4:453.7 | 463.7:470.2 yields -0.139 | 1.19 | 1.43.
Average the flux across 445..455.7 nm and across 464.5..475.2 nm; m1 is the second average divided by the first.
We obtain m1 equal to 1.3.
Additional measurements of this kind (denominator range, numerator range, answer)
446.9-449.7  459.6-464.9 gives 1.40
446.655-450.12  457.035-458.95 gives 1.35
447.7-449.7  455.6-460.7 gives 1.29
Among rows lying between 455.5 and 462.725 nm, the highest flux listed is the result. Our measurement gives 1.89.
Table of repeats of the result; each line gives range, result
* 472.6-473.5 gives 1.87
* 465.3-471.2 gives 1.82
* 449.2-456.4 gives 1.61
